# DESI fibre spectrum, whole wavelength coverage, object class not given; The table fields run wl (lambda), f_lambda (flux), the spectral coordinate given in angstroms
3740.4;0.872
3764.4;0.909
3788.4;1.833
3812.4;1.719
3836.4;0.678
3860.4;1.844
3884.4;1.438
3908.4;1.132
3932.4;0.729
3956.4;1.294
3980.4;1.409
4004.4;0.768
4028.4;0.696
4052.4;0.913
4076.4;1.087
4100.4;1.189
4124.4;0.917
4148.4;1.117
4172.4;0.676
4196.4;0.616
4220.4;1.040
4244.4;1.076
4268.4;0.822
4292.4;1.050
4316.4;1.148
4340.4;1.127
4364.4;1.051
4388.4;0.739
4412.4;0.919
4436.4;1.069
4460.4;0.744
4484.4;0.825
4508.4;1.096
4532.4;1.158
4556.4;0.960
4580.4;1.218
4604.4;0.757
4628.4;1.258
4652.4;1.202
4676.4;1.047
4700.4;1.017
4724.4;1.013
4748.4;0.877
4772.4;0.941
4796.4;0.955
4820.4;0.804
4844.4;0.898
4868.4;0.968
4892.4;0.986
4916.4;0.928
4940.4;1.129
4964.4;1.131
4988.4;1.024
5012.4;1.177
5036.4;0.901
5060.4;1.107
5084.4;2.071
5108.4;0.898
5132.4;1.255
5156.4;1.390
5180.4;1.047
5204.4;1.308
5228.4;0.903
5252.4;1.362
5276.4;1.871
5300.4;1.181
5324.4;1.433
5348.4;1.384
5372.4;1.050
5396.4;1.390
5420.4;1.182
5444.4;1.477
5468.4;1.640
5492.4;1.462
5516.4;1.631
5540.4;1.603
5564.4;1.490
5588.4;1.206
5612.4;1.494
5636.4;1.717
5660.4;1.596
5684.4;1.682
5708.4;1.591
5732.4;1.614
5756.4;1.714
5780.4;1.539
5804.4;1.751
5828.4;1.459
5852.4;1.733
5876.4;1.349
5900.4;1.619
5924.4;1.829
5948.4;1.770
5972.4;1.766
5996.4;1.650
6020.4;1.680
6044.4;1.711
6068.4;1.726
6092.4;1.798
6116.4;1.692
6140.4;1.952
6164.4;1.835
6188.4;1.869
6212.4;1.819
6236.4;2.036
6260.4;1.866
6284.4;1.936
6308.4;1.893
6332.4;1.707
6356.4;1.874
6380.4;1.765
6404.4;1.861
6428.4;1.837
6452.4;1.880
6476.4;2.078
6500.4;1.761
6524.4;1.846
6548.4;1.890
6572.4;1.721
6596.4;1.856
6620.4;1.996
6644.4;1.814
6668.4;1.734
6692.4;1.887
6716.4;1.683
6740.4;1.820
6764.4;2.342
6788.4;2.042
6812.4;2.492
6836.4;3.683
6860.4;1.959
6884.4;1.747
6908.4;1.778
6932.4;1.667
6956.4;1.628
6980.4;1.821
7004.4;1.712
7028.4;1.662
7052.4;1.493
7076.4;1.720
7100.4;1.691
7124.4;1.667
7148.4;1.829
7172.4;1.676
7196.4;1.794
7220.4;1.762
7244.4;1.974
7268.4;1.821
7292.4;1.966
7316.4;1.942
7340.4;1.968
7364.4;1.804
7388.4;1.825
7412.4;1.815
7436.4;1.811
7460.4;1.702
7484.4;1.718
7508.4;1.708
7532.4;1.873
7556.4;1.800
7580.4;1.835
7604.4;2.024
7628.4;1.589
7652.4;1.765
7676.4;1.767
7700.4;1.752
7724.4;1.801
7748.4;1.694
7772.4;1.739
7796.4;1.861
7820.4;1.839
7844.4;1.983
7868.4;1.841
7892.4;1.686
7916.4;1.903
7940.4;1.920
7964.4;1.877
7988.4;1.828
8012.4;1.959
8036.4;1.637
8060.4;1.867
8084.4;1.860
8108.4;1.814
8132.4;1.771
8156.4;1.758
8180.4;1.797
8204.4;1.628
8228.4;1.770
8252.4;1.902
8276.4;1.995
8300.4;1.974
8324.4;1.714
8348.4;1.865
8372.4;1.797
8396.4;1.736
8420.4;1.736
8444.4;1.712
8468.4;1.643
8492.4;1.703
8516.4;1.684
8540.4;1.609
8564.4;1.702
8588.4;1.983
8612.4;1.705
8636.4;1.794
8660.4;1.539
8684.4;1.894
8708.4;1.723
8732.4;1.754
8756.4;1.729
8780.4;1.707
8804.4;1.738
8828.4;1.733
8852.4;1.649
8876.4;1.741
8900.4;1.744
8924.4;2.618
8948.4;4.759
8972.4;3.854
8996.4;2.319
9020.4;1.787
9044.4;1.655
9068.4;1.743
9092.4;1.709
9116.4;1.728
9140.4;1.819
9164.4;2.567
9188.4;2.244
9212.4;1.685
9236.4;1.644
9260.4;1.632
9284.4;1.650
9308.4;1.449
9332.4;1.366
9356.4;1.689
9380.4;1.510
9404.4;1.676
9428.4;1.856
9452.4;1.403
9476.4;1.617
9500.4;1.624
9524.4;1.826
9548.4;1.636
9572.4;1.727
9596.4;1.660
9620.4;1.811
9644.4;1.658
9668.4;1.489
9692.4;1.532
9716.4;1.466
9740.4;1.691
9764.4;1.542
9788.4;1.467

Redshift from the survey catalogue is 0.36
